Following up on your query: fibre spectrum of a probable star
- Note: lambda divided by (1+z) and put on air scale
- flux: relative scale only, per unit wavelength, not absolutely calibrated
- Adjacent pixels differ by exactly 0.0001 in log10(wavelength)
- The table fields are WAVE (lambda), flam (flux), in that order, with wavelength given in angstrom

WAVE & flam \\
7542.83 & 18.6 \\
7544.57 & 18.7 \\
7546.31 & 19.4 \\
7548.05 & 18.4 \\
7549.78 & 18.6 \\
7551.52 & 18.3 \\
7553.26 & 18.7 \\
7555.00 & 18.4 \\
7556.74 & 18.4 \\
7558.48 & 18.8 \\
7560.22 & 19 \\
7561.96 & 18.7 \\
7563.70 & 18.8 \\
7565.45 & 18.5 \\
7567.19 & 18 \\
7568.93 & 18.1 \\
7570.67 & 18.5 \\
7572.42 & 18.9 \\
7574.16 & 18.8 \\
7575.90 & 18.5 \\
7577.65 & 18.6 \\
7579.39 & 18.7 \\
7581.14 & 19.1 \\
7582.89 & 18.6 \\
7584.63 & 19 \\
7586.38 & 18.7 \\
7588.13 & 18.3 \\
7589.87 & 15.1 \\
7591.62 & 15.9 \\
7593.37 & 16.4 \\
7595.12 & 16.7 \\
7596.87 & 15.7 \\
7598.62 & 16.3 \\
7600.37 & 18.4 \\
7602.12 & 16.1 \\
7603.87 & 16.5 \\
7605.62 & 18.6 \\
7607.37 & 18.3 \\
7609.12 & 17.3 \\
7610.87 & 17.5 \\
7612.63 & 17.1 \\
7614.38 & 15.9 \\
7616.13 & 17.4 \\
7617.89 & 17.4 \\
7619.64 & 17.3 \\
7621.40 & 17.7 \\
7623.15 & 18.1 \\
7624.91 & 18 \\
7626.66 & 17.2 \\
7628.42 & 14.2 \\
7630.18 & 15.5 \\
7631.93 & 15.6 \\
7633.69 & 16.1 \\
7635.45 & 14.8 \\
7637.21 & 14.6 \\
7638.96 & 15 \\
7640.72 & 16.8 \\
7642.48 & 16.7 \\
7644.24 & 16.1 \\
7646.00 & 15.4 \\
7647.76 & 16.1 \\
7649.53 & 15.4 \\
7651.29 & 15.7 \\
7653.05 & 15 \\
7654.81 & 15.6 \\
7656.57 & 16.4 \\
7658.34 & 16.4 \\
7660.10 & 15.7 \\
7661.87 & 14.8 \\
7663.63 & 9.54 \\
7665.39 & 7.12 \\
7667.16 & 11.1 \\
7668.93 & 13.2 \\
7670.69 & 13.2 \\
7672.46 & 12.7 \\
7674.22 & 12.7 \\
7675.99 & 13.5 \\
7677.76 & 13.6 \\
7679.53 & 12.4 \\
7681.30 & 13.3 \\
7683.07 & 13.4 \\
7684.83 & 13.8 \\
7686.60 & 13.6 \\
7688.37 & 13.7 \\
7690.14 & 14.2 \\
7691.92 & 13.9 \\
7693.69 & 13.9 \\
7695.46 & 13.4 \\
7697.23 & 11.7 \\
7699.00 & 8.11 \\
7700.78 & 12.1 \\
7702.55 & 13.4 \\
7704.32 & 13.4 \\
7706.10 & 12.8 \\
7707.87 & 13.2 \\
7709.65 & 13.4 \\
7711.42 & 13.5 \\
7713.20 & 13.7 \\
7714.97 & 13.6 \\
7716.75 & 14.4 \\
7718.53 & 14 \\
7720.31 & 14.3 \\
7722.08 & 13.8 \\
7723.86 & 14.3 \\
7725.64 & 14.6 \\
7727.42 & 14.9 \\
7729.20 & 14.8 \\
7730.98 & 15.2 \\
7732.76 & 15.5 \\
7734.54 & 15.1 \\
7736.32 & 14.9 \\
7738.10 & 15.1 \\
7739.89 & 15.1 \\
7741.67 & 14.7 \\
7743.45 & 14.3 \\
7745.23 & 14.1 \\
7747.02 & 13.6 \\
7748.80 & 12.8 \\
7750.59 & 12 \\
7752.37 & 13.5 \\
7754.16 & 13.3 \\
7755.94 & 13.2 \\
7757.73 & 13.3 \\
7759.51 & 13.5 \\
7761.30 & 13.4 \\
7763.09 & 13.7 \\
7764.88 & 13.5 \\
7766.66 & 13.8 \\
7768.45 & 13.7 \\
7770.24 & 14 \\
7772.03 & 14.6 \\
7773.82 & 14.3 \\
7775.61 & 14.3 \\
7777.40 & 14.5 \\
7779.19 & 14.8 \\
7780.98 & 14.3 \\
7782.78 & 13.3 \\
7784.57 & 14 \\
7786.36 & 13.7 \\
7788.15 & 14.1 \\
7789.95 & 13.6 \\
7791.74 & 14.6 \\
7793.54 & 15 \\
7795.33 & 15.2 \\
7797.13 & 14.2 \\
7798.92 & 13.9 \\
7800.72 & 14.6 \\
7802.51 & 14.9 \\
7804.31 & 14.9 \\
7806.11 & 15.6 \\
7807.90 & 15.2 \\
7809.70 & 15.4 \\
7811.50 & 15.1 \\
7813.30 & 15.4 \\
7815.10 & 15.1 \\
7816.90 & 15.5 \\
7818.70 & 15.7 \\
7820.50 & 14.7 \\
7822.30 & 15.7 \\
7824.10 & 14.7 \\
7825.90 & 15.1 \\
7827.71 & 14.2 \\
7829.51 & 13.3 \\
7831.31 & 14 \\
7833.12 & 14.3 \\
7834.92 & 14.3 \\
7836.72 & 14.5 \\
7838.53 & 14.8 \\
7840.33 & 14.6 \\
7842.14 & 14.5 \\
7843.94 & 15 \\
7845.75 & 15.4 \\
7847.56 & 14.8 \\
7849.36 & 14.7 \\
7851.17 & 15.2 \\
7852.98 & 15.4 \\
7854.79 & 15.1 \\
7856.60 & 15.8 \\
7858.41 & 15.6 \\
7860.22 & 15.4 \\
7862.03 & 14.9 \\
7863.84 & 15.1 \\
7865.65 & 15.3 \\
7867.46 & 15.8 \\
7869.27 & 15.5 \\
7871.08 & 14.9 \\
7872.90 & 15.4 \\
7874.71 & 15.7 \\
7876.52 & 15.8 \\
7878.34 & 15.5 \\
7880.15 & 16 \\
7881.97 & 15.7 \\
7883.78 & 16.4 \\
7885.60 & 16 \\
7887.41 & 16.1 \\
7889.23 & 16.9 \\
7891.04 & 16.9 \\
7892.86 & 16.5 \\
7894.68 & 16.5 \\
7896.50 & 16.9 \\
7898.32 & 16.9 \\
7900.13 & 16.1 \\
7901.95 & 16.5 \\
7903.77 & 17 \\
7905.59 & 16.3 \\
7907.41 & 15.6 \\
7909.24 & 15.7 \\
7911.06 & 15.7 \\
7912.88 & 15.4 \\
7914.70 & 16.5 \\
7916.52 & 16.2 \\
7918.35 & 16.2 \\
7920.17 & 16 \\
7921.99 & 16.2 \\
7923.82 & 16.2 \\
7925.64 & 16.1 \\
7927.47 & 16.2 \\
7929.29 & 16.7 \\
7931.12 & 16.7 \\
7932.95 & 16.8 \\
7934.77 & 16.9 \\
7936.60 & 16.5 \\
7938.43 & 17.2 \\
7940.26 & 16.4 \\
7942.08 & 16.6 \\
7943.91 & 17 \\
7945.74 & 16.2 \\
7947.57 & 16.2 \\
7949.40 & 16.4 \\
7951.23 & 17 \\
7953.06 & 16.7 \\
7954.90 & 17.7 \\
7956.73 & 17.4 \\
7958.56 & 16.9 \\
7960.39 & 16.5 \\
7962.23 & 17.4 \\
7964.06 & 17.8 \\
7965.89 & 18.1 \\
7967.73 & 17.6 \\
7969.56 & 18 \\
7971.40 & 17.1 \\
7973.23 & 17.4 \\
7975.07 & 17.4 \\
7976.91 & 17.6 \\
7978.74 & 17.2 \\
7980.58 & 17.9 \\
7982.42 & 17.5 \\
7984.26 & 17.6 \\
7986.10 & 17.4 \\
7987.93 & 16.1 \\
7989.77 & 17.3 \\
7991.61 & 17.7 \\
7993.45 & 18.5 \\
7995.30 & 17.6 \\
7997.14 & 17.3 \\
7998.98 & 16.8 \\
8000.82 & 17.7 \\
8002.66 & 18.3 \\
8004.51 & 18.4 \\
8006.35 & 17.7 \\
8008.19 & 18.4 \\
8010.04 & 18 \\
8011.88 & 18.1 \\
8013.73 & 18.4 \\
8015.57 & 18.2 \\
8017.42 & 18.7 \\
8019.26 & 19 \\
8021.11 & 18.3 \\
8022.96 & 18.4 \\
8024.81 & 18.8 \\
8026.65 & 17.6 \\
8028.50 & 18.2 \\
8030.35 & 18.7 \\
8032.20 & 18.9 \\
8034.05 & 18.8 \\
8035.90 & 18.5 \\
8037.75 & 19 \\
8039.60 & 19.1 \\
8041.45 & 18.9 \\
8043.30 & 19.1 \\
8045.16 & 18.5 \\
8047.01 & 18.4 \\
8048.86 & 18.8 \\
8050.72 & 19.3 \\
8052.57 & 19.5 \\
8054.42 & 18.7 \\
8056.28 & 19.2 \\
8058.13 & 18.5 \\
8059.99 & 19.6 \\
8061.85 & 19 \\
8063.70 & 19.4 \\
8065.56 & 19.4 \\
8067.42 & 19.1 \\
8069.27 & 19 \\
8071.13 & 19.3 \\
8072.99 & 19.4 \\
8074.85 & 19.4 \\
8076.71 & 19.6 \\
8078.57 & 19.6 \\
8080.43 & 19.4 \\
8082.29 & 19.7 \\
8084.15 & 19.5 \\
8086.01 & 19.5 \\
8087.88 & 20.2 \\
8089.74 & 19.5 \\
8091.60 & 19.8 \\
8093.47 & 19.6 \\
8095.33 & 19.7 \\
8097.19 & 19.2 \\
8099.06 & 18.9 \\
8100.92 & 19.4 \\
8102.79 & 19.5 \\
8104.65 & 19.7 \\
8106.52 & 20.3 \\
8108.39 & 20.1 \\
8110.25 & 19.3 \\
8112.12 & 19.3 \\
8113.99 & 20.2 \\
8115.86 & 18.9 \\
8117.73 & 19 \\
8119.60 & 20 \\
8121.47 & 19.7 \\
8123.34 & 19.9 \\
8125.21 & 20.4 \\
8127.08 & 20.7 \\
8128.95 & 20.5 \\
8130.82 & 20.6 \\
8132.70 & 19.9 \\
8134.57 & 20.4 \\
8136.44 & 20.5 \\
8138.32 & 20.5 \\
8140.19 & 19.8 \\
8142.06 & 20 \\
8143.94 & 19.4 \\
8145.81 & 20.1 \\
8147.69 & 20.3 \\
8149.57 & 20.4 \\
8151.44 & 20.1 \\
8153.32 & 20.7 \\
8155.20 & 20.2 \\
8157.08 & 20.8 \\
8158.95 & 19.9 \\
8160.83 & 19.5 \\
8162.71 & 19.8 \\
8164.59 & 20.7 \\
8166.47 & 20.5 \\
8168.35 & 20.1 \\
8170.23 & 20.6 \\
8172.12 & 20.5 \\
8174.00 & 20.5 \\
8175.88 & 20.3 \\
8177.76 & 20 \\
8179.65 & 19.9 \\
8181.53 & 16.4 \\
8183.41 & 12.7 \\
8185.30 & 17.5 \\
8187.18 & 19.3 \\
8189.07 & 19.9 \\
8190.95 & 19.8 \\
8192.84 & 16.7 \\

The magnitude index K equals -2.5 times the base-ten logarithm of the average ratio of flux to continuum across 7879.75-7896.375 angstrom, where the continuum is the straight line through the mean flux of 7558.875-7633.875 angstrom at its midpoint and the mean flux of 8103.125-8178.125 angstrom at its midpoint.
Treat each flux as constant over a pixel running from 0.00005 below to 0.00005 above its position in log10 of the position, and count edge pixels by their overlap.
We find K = 0.16 mag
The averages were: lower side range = 17.5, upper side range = 20.1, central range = 16.4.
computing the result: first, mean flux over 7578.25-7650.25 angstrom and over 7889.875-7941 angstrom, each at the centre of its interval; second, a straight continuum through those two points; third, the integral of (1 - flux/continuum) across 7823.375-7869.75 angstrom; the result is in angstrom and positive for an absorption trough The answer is 4.5 angstrom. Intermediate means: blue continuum 16.8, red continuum 16.4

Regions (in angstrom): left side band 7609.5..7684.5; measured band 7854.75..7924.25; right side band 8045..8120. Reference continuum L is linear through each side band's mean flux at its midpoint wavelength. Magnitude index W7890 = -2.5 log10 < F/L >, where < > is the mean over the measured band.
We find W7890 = 0.10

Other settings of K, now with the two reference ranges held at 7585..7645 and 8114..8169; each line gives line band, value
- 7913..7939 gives 0.14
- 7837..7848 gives 0.22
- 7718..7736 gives 0.19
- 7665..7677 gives 0.37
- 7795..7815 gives 0.20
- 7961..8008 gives 0.09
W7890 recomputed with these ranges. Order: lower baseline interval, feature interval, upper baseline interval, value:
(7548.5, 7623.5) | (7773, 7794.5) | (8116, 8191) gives 0.29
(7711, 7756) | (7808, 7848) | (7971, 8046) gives 0.05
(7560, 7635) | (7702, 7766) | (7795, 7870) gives 0.15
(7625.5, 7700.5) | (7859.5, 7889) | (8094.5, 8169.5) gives 0.07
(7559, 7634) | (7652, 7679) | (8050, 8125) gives 0.31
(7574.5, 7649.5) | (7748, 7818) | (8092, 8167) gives 0.25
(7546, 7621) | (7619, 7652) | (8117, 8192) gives 0.12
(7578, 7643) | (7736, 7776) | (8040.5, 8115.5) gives 0.27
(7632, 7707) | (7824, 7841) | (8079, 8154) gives 0.12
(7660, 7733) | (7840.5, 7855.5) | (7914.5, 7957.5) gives 0.03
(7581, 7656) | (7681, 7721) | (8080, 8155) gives 0.28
